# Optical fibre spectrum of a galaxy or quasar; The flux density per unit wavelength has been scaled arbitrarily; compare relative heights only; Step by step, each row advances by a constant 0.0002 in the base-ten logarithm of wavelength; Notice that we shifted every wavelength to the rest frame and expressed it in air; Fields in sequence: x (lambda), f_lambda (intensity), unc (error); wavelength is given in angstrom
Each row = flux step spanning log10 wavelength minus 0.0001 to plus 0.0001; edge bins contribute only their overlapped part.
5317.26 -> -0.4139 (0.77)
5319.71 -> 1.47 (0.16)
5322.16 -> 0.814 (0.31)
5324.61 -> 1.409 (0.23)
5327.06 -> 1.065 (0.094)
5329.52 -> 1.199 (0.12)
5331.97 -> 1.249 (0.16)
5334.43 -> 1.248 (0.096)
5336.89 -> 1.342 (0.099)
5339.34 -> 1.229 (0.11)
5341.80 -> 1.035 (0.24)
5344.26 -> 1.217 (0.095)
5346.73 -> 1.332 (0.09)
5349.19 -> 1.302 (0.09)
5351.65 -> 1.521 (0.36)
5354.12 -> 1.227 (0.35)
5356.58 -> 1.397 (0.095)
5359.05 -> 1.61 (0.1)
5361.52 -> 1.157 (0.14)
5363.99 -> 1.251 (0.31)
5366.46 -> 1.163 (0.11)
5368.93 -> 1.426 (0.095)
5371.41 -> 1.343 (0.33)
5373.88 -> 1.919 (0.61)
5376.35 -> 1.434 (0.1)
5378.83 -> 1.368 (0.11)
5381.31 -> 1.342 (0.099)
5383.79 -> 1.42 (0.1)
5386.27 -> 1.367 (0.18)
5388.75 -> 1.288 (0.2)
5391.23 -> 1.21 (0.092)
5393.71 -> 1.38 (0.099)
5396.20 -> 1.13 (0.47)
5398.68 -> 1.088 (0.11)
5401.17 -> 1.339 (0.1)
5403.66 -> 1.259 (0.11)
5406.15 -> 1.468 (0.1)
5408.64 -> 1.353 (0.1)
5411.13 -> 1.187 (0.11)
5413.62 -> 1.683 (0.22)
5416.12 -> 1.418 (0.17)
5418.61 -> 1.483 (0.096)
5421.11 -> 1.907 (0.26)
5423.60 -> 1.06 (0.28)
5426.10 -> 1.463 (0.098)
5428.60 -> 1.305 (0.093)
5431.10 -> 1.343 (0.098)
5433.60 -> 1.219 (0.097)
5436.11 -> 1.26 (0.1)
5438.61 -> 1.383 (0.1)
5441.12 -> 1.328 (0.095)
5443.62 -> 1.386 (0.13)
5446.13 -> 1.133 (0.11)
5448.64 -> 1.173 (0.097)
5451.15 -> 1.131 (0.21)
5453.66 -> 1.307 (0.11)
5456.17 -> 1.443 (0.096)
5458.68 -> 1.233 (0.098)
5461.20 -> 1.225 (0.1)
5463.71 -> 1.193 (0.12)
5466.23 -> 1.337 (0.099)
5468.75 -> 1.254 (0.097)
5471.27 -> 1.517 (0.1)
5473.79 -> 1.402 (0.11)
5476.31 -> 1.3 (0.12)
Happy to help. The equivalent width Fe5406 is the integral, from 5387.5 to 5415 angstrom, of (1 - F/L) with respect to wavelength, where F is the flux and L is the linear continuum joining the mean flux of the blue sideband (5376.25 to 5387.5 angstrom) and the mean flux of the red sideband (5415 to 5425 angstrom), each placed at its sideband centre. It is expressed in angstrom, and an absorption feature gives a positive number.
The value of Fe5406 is 2.3 angstrom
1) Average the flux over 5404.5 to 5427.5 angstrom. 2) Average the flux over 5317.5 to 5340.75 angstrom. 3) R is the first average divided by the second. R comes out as 1.25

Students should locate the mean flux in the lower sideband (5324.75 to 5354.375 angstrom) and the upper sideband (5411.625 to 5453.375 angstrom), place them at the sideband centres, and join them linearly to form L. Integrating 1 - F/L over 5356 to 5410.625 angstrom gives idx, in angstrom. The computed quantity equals -2.07 angstrom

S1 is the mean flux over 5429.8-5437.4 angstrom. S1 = 1.27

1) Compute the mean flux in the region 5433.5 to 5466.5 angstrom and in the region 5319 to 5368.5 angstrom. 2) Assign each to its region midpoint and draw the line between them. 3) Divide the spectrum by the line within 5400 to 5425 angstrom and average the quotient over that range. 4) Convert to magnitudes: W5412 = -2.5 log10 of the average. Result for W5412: -0.122 mag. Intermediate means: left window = 1.26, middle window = 1.42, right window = 1.27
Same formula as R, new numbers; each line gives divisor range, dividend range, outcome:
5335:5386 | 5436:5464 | 0.94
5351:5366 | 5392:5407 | 0.95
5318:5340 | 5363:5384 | 1.18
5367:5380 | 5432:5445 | 0.89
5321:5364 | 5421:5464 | 1.03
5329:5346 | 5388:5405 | 1.02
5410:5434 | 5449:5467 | 0.89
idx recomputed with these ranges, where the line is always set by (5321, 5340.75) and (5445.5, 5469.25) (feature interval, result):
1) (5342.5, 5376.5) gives -4.7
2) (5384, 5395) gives -0.9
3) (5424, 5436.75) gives -0.7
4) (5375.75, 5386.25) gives -1.5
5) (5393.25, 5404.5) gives -0.1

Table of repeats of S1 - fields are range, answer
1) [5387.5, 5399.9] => 1.22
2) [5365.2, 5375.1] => 1.46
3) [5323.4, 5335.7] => 1.23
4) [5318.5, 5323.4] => 1.14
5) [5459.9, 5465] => 1.21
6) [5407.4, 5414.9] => 1.41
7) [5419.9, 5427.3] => 1.48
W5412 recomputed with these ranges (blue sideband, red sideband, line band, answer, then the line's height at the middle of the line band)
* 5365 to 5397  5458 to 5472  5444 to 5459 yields 0.05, 1.3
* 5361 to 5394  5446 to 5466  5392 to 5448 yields -0.04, 1.3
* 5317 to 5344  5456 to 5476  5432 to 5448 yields 0.00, 1.28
